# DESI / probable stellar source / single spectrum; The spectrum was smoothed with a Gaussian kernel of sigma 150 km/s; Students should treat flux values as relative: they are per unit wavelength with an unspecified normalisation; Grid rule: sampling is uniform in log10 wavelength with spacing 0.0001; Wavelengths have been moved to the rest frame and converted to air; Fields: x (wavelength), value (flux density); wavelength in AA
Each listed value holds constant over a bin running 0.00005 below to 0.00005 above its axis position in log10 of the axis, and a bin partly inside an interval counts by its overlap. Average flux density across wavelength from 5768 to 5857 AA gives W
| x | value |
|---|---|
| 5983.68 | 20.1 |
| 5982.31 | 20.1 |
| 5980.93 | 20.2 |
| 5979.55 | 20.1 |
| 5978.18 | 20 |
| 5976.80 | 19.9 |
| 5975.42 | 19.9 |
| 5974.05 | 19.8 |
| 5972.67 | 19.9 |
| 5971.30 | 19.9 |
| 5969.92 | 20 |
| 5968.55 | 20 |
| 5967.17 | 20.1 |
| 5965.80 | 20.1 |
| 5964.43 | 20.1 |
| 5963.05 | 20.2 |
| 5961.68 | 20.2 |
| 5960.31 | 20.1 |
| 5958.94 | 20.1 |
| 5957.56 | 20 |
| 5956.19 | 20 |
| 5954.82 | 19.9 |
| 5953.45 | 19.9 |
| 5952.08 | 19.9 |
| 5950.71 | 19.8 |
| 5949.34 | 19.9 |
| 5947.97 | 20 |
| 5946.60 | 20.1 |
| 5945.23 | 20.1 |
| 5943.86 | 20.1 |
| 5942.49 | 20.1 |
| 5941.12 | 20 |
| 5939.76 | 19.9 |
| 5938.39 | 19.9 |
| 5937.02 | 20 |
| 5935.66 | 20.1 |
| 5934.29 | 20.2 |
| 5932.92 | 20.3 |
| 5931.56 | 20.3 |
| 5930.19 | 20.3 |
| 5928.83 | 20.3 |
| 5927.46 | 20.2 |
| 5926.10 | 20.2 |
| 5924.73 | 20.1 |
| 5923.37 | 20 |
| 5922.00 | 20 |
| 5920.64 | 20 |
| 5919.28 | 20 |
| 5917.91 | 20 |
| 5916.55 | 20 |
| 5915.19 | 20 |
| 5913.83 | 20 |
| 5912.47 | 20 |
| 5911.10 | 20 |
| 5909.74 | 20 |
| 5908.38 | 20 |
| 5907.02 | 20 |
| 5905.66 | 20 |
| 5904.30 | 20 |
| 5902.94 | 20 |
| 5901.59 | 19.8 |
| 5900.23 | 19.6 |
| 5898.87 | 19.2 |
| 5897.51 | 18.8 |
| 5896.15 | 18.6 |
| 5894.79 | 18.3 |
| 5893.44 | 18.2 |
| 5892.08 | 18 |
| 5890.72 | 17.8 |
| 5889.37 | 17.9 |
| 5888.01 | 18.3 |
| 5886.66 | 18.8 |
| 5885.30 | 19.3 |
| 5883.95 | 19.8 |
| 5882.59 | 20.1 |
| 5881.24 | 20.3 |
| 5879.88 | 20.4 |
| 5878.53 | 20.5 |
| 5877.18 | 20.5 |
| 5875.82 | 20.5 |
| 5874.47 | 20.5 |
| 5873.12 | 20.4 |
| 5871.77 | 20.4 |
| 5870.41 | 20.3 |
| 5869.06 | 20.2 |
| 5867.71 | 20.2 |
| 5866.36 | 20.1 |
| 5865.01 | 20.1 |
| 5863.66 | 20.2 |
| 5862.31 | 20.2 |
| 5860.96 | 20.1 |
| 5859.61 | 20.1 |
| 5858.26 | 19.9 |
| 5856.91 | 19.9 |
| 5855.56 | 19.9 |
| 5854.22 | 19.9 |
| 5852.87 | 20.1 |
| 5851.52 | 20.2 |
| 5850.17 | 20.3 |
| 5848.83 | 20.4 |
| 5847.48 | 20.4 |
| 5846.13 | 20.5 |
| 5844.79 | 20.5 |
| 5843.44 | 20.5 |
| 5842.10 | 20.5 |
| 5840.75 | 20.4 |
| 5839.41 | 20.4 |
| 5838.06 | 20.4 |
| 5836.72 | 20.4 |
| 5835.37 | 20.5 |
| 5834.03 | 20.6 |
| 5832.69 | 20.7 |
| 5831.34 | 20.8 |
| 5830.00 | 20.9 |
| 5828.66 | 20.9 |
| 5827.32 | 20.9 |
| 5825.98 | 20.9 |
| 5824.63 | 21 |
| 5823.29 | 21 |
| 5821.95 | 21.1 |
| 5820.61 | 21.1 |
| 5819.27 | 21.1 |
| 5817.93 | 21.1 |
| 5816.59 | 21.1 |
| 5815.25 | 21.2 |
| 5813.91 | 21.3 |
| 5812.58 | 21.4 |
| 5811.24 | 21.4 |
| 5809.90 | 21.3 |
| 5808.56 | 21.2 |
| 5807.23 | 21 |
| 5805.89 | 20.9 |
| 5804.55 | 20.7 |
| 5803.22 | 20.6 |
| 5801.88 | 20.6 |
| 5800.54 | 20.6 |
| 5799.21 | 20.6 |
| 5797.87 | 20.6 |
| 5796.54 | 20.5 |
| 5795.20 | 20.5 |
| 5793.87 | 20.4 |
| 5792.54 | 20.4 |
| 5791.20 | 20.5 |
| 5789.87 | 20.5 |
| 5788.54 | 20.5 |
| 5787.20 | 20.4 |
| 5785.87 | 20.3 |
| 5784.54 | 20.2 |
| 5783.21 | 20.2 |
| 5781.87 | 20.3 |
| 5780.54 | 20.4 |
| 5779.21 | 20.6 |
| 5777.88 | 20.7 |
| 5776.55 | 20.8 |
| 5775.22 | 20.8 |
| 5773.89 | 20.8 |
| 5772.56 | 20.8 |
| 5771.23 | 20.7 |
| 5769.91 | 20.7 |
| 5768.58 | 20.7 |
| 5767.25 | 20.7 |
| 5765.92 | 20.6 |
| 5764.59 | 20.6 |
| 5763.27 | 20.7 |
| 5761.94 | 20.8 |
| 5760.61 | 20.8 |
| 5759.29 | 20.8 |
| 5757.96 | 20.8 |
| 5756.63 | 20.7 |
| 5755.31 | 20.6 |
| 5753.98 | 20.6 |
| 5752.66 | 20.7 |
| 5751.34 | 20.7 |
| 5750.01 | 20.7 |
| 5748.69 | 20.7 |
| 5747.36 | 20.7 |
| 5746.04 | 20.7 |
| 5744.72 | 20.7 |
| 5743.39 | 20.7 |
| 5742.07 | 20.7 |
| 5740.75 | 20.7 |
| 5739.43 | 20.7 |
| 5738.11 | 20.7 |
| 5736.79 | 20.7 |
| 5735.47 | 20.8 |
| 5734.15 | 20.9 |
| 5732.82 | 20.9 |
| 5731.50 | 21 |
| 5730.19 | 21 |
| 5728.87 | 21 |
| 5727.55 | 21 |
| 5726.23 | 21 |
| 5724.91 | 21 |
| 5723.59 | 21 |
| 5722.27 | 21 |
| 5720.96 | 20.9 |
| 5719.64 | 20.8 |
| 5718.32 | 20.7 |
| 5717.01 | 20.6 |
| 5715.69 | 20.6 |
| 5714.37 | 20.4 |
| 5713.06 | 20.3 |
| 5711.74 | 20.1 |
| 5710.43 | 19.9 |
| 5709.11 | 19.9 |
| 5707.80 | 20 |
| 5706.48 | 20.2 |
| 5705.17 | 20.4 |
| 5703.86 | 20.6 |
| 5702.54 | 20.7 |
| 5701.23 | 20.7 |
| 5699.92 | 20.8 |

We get 20.7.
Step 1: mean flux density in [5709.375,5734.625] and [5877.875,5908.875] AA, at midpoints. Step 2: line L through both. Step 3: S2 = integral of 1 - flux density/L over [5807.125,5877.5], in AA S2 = -3.07 AA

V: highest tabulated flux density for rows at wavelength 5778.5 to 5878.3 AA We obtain 21.4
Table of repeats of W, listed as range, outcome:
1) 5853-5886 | 20.2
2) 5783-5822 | 20.8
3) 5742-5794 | 20.6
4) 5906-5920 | 20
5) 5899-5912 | 19.9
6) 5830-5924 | 19.9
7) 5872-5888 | 20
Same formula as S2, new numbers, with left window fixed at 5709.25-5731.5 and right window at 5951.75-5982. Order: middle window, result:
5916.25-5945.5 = 0.0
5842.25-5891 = 0.7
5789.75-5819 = -0.5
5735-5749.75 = -0.1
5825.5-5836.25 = -0.2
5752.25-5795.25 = -0.1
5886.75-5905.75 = 1.3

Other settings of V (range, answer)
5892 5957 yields 20.3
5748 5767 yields 20.8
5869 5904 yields 20.5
